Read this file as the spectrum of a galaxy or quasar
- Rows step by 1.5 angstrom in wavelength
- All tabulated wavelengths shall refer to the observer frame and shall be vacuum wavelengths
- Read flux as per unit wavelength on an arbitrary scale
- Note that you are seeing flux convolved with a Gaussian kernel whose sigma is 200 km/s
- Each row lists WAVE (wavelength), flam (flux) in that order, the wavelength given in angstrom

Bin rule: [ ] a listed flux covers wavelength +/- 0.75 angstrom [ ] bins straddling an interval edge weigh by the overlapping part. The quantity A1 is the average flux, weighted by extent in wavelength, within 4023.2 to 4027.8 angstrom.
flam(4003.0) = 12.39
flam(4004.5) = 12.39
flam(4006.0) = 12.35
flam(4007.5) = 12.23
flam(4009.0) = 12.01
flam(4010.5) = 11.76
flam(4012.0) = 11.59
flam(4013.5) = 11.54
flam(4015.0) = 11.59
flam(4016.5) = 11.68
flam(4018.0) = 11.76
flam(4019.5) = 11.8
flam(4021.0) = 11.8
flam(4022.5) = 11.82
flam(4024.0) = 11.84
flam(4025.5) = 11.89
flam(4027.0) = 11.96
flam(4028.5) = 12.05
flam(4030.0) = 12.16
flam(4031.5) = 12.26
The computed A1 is 11.9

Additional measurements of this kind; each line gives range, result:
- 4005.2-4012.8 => 12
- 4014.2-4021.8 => 11.7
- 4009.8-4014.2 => 11.6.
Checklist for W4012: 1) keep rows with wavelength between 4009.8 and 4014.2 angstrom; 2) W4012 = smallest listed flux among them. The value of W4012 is 11.54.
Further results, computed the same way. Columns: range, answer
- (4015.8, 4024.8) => 11.68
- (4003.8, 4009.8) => 12.01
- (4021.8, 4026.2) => 11.82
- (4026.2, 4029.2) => 11.96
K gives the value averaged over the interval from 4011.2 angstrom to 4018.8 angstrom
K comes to 11.6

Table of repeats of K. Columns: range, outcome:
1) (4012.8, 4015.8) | 11.6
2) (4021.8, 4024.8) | 11.8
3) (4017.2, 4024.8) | 11.8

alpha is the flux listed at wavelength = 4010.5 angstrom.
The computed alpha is 11.76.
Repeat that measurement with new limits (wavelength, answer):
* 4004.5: 12.39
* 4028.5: 12.05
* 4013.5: 11.54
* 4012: 11.59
